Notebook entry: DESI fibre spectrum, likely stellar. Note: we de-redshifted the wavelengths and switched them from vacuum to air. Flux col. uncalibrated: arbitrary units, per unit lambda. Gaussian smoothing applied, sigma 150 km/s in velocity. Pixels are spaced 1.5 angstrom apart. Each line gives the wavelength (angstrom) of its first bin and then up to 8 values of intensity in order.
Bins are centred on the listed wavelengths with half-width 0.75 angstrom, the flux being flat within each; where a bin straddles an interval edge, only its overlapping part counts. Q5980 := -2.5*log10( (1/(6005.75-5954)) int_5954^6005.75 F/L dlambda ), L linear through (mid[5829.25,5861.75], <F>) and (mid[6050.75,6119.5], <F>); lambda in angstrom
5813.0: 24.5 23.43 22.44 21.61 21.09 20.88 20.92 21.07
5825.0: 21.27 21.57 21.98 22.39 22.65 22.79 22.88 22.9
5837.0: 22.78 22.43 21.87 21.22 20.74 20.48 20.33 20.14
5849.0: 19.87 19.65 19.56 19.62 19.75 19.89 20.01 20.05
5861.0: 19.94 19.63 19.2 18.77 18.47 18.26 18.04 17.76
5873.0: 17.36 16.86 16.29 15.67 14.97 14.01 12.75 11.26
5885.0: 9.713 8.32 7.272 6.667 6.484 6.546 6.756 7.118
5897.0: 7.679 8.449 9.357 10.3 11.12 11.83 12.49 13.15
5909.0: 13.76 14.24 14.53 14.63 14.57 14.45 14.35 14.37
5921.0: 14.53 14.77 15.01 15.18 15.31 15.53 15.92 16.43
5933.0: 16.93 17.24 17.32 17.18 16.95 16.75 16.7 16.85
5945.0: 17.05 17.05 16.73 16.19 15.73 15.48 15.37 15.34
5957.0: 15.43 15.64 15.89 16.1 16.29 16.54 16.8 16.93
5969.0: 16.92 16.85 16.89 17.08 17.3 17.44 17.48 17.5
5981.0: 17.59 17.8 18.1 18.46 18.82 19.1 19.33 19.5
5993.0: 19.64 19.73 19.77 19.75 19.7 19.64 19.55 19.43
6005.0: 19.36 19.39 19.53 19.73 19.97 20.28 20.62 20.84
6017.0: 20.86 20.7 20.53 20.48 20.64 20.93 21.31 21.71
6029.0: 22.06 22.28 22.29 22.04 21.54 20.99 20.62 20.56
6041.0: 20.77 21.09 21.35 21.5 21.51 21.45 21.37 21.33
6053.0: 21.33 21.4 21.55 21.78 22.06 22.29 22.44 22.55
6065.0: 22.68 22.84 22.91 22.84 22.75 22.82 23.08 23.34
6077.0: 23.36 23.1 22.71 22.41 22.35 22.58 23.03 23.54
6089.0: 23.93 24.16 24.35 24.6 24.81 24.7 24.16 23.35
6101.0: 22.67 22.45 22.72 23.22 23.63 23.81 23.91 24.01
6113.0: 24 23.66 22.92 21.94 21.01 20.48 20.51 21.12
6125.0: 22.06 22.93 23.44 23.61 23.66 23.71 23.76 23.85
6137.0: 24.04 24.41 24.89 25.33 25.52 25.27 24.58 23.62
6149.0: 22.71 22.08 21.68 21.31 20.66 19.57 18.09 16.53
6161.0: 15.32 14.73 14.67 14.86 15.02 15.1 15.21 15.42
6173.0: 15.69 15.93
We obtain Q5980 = 0.23 mag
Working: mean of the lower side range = 21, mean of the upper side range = 23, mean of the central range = 17.8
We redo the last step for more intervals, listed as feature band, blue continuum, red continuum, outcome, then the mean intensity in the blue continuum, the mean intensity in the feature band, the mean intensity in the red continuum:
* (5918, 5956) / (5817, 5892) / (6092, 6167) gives 0.212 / 18.4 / 16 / 22.2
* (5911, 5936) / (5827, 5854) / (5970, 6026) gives 0.305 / 21.4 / 15.3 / 19.2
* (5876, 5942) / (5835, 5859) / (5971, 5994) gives 0.444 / 20.7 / 12.9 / 18.1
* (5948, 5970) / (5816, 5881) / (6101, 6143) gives 0.305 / 20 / 16.1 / 23.2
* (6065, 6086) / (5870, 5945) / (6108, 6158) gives -0.117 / 13.4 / 22.9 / 23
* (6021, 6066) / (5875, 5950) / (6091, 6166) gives -0.148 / 13.4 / 21.5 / 22.3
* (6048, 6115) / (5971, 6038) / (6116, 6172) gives -0.130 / 19.7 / 23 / 20.9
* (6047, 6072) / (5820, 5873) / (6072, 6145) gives 0.036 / 20.5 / 22.1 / 23.4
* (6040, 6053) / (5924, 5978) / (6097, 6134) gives -0.057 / 16.4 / 21.3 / 22.9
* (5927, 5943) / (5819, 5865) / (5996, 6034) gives 0.238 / 20.9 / 16.6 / 20.5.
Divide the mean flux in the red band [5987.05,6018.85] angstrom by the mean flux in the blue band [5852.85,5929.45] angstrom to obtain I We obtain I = 1.4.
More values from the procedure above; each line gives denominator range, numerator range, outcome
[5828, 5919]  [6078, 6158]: 1.45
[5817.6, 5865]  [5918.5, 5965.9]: 0.77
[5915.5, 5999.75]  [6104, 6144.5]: 1.38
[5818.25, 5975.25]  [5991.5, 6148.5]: 1.35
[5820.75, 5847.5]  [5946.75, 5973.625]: 0.75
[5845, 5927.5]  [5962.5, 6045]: 1.34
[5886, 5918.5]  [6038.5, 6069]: 2.05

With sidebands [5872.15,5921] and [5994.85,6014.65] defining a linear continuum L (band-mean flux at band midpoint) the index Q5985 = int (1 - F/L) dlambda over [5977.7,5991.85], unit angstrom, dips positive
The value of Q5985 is -0.1 angstrom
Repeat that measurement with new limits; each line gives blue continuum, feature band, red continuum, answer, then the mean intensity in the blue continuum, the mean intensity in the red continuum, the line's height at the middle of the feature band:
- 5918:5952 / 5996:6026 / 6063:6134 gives -1.2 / 16.1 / 23.1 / 19.4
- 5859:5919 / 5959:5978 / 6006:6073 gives 0.9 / 13.3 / 21.4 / 17.6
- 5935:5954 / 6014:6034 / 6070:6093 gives -0.8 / 16.6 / 23.2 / 20.4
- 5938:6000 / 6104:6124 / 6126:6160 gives -0.6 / 17.3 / 22.9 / 22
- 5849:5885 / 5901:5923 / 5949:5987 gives 4.7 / 17.6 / 16.7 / 17.2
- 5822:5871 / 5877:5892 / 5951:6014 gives 7.0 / 20.6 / 18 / 19.9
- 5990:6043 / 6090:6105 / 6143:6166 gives -2.7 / 20.5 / 20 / 20.2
